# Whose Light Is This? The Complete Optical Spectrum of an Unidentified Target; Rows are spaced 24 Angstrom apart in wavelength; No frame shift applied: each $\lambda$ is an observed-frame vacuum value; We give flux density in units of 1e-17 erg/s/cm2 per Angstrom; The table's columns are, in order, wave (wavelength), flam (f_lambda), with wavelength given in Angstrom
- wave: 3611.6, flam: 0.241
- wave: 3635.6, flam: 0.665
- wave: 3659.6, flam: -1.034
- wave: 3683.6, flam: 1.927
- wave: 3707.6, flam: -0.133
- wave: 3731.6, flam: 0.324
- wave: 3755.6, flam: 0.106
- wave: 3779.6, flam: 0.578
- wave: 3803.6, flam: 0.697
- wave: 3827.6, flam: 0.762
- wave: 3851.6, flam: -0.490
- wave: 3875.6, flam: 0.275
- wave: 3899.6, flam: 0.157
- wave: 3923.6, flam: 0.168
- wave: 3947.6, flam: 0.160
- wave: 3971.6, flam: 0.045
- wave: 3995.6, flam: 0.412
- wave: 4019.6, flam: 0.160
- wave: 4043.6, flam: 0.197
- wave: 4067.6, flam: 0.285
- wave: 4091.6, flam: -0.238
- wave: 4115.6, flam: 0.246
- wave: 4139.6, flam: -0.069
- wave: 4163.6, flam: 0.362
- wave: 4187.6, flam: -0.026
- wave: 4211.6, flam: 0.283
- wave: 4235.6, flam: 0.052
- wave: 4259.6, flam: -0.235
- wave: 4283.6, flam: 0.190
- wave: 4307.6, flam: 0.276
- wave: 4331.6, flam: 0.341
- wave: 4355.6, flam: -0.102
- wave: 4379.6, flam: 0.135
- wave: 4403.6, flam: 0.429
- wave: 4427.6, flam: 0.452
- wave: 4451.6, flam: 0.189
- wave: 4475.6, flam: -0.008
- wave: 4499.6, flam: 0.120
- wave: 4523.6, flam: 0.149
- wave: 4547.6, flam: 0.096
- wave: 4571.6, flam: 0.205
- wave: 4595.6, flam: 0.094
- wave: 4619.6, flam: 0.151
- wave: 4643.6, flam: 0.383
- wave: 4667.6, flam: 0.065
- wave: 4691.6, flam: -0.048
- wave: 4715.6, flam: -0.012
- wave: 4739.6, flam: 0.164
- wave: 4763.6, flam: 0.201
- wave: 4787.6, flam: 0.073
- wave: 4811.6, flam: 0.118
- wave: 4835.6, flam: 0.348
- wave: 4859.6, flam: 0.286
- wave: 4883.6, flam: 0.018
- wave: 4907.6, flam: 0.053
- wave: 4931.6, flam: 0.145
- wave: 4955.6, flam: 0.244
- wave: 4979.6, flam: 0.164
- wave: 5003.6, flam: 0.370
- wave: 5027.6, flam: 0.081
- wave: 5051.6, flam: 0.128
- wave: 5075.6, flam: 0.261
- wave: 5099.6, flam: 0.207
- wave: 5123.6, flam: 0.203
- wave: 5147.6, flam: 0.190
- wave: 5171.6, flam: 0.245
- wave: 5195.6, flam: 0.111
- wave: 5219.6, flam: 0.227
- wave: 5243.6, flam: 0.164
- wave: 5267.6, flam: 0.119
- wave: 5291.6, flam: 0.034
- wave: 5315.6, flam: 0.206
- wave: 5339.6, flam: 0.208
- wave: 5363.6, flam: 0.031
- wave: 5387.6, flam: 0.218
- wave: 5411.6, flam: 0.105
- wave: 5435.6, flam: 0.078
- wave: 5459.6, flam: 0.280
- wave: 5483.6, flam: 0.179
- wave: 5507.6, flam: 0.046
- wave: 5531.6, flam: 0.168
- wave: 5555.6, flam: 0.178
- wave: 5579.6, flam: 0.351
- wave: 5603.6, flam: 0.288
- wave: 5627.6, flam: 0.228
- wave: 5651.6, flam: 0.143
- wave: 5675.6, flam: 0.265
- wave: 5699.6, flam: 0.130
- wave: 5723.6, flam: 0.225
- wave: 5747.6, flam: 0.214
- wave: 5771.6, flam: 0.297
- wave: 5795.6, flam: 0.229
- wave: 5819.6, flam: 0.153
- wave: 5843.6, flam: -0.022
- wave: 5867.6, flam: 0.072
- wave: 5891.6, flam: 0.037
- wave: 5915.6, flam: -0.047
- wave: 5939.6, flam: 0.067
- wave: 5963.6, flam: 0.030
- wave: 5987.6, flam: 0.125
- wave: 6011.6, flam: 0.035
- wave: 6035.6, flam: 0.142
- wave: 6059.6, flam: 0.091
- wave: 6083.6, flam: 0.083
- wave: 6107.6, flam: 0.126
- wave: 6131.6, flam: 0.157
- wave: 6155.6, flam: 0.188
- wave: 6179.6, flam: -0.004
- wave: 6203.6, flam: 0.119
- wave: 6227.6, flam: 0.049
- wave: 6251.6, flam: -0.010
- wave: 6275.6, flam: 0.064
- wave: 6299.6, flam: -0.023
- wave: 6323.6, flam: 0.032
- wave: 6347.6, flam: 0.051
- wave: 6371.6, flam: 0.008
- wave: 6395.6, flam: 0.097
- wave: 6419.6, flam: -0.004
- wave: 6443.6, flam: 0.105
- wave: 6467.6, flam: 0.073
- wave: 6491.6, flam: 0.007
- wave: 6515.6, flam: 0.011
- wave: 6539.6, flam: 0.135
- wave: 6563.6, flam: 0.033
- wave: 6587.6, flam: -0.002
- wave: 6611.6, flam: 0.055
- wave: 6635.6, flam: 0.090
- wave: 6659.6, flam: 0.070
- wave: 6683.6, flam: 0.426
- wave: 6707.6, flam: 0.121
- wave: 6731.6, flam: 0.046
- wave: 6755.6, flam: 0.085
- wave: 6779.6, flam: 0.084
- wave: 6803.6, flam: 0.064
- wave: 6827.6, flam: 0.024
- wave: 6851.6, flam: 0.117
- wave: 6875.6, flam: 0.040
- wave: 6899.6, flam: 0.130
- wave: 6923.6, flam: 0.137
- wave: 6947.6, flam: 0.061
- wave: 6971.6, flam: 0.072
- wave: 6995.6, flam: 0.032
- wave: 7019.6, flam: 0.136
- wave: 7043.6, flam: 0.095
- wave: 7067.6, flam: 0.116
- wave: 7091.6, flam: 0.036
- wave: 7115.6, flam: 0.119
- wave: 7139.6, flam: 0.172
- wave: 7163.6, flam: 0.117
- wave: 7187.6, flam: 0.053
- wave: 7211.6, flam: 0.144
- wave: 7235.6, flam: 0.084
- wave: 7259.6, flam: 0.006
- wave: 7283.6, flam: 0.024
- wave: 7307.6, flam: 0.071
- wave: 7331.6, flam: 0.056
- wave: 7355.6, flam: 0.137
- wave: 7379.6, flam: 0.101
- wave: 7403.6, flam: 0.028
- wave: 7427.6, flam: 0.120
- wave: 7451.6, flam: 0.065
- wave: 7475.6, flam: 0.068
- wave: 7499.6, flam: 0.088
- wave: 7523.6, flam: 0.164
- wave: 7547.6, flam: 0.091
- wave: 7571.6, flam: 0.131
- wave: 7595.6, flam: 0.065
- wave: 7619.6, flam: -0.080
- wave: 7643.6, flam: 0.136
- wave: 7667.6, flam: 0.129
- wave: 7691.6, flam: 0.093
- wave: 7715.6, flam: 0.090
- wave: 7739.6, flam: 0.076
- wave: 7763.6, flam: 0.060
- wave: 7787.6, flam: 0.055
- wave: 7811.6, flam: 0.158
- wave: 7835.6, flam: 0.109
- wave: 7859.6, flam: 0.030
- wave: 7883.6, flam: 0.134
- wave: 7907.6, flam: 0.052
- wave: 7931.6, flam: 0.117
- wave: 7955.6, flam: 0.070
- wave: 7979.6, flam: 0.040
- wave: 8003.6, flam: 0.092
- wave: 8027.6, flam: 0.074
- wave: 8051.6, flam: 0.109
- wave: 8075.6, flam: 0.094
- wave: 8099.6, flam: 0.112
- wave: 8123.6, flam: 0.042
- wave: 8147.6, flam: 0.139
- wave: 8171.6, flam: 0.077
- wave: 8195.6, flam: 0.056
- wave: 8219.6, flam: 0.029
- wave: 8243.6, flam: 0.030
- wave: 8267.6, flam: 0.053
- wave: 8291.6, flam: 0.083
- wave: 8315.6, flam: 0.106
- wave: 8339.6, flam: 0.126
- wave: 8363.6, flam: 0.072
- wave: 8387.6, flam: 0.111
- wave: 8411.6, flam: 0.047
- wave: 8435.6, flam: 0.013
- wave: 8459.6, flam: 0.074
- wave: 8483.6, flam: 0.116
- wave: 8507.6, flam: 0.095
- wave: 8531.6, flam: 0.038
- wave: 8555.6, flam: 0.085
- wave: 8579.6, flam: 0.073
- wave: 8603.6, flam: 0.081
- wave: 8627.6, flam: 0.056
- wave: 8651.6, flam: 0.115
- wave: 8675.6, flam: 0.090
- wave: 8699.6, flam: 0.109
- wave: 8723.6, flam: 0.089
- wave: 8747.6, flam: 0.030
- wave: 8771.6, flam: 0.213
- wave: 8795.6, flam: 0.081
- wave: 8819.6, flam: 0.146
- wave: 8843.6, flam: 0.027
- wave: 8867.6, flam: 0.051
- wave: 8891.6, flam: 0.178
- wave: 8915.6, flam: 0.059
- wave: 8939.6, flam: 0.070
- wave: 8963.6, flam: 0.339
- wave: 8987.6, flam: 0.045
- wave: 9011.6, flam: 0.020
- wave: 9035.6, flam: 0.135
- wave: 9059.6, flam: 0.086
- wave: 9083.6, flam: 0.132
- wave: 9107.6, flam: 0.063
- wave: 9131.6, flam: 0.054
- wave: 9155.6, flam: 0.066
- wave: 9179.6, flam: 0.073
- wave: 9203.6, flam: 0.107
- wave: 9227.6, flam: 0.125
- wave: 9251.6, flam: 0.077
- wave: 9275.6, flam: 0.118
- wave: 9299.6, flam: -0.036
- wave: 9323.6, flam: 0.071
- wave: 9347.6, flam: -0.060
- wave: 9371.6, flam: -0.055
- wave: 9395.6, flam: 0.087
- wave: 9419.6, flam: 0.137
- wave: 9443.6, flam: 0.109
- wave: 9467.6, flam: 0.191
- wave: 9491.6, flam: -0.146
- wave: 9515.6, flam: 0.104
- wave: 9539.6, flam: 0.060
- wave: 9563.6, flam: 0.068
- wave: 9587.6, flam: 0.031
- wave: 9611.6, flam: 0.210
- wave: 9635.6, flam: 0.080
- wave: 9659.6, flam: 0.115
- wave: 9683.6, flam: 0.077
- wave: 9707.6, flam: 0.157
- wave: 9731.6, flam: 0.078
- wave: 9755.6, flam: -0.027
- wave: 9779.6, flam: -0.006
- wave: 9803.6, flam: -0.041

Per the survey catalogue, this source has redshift 0.79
